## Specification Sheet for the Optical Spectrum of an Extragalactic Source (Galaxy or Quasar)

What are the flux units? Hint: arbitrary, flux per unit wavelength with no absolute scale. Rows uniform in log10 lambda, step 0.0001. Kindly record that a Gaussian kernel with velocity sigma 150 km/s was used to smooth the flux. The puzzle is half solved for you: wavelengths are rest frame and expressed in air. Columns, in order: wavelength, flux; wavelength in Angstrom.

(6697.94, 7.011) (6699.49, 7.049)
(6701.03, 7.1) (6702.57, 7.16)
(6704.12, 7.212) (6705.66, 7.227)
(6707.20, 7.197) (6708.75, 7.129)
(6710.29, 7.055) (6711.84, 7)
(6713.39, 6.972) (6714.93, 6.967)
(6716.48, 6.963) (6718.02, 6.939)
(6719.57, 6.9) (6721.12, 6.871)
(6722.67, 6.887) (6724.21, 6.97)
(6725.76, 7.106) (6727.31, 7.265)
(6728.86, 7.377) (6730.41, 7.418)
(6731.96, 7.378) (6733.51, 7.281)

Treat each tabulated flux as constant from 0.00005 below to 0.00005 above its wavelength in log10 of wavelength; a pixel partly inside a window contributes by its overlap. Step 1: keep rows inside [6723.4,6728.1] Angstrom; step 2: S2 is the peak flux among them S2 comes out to 7.265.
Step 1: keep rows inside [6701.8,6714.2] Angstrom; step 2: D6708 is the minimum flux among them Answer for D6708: 6.972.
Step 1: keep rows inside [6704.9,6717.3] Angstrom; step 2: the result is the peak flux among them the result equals 7.227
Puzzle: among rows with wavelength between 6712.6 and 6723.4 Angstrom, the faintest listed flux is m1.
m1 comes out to 6.871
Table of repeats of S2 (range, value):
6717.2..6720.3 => 6.939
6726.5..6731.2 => 7.418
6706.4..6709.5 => 7.197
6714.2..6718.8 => 6.967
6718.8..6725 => 6.97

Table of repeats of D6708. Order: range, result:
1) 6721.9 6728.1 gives 6.887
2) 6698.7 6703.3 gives 7.049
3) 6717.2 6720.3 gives 6.9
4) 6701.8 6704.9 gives 7.16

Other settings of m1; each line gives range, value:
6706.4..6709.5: 7.129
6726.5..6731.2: 7.265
